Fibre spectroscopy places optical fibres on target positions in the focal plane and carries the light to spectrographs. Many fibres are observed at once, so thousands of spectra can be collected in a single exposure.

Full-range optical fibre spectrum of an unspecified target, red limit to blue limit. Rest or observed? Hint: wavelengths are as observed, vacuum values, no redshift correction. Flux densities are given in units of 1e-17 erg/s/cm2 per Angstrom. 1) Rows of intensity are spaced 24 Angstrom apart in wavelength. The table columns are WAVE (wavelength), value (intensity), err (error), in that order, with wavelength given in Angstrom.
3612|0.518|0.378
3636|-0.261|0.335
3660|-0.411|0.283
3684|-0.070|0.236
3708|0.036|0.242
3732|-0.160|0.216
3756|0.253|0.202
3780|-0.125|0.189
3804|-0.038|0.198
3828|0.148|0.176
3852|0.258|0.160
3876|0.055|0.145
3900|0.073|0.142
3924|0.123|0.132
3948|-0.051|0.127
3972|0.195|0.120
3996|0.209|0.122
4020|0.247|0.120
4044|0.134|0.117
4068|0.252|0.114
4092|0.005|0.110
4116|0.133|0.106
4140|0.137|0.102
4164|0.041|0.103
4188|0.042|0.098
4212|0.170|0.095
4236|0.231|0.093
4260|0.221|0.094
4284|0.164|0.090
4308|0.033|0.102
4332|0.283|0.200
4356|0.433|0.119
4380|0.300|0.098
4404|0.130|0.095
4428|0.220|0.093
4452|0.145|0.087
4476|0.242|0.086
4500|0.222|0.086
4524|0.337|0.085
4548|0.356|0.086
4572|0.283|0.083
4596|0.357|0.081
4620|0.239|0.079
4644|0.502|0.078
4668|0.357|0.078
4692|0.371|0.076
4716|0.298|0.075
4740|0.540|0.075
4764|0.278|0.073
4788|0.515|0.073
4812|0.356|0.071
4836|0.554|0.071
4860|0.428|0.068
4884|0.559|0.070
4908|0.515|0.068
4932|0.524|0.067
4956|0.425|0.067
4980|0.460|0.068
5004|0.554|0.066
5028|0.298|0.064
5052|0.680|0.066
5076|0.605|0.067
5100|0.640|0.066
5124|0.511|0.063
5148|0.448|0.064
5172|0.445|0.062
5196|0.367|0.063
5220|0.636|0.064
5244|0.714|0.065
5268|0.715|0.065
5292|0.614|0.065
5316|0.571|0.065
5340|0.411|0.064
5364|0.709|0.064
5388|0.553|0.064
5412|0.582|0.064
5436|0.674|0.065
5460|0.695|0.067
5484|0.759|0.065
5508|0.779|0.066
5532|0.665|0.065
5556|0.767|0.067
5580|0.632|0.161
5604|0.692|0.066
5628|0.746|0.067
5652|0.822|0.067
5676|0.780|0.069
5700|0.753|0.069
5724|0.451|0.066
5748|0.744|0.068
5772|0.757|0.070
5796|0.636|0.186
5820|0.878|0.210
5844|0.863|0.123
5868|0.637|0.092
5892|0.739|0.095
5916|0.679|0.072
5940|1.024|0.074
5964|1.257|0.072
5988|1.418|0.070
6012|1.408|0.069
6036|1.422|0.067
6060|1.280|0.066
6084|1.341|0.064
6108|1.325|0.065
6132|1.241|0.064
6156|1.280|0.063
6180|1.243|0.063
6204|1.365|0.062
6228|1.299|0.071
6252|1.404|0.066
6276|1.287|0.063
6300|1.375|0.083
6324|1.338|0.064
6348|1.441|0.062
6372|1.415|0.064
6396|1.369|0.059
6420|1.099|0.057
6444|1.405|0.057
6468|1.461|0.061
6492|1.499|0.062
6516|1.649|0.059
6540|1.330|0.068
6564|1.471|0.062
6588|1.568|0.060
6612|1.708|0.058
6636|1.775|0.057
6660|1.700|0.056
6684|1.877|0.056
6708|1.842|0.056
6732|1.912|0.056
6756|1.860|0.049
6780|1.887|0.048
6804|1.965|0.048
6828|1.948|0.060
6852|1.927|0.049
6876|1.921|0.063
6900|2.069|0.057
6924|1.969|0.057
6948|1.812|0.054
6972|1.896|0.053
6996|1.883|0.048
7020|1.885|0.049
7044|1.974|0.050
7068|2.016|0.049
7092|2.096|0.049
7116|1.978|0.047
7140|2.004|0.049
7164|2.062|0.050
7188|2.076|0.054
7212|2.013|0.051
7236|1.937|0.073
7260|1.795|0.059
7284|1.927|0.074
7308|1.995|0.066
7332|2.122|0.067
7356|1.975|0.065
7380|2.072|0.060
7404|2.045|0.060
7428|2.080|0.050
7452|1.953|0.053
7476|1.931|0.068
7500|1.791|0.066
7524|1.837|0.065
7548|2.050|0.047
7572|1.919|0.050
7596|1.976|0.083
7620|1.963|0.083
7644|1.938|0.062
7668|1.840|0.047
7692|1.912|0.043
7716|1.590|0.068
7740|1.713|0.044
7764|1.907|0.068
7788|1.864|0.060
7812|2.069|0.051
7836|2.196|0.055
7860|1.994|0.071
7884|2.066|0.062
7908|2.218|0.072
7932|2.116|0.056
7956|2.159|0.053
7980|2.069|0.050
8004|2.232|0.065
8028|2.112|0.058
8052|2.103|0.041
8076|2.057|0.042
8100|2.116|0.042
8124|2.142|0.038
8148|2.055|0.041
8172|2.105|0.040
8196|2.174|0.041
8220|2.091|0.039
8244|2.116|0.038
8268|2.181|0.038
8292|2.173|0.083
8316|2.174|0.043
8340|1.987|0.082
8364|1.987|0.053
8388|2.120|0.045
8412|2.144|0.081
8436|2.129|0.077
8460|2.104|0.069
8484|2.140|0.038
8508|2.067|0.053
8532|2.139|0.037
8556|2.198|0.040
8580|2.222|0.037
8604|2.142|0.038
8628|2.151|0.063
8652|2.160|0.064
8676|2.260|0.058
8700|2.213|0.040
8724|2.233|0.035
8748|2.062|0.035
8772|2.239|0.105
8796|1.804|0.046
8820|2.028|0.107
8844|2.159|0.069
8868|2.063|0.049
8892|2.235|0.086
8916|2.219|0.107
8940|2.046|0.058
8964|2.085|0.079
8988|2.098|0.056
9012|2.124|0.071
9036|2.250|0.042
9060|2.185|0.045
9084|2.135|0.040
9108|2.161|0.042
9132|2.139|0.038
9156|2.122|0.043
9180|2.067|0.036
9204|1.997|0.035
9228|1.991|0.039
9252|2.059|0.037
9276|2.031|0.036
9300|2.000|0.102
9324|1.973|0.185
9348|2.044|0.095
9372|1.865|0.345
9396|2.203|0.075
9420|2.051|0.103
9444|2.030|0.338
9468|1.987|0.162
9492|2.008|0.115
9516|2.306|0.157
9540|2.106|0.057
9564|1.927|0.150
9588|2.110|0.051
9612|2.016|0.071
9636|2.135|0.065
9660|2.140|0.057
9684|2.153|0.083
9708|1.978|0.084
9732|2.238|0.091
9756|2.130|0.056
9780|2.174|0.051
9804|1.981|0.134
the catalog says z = 0.493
